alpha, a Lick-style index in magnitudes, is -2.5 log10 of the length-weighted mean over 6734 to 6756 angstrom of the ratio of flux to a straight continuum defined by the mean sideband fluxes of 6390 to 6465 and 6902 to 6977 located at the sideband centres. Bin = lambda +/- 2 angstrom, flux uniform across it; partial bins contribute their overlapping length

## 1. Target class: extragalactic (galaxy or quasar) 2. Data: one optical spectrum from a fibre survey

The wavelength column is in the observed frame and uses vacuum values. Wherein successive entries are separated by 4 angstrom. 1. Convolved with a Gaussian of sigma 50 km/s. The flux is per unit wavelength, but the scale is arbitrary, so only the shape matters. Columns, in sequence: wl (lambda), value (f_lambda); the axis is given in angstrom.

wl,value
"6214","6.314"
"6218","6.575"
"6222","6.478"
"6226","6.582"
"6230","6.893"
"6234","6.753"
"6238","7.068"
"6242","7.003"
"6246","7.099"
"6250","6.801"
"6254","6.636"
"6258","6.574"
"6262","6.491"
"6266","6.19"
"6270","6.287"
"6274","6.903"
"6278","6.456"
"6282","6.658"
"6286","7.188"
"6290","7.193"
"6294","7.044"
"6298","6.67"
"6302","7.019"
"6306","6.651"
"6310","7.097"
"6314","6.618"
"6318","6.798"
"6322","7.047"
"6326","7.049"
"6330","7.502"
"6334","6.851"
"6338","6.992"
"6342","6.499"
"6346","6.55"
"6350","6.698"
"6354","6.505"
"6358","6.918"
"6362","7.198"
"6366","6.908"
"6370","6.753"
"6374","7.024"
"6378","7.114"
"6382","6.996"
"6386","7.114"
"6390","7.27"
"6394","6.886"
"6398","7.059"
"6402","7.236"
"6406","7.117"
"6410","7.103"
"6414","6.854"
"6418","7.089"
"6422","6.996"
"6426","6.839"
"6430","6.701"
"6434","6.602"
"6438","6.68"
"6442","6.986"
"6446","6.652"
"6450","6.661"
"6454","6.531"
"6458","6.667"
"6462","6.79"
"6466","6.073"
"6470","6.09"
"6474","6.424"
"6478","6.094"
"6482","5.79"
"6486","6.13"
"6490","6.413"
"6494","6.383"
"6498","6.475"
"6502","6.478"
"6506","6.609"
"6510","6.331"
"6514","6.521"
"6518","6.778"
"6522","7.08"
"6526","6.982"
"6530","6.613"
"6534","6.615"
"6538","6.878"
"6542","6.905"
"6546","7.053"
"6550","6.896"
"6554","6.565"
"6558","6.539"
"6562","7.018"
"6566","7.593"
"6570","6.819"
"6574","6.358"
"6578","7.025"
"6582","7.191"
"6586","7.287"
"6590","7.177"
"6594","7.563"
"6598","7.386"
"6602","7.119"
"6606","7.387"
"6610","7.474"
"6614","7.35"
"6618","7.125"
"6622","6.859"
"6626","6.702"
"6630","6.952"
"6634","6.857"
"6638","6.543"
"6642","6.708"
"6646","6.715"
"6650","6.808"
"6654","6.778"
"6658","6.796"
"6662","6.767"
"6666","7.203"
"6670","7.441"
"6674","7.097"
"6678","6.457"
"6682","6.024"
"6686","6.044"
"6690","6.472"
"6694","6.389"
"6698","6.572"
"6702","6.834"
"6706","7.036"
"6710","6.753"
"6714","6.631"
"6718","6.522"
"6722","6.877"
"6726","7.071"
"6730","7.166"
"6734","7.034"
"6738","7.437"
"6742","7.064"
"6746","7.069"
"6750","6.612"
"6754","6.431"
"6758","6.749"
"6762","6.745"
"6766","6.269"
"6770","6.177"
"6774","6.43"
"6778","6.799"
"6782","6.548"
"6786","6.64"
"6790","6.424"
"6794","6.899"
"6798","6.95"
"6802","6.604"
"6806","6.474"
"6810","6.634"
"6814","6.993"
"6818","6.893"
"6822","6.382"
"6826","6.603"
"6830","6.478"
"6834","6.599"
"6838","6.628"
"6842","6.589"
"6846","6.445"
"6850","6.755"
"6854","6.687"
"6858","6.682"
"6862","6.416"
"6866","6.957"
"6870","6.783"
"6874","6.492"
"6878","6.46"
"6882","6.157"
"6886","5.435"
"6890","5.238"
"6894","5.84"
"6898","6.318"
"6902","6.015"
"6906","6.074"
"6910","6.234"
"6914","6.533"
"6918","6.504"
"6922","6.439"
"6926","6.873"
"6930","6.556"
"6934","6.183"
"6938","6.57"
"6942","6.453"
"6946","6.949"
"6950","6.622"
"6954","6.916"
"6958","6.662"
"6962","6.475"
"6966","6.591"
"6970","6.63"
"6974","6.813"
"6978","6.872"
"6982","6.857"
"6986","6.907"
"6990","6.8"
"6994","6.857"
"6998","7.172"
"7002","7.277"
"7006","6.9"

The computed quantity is -0.04 mag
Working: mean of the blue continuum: 6.86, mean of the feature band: 6.93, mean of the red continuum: 6.55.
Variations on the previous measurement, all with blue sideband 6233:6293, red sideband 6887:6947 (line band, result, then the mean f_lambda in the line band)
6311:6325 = -0.02 mag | 6.86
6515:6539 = -0.04 mag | 6.81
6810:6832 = -0.05 mag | 6.67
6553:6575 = -0.05 mag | 6.85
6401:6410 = -0.08 mag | 7.15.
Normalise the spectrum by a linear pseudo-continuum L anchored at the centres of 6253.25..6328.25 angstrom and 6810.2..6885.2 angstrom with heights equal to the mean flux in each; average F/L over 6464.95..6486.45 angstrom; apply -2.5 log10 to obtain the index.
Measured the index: 0.10 mag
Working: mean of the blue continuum 6.77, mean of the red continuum 6.59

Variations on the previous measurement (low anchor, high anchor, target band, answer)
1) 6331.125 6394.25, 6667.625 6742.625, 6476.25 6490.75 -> 0.13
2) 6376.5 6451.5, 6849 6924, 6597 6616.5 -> -0.10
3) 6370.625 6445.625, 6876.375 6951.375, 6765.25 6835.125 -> -0.03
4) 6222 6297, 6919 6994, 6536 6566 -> -0.03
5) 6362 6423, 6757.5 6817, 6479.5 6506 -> 0.10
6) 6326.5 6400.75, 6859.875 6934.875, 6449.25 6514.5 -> 0.07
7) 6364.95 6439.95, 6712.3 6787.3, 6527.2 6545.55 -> 0.02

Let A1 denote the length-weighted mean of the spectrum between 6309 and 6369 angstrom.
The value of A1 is 6.88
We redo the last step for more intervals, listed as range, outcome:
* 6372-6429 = 7.04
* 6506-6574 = 6.8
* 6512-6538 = 6.77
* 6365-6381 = 6.96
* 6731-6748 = 7.15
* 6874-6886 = 6.19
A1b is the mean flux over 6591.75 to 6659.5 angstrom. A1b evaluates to 7.01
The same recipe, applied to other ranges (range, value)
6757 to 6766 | 6.64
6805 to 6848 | 6.61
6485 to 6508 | 6.43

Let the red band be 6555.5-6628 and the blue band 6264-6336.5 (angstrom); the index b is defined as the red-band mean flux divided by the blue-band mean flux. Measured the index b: 1.04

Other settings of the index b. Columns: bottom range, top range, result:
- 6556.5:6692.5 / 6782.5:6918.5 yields 0.93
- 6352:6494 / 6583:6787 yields 1.01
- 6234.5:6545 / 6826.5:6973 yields 0.95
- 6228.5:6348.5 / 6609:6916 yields 0.97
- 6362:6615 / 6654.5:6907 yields 0.97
